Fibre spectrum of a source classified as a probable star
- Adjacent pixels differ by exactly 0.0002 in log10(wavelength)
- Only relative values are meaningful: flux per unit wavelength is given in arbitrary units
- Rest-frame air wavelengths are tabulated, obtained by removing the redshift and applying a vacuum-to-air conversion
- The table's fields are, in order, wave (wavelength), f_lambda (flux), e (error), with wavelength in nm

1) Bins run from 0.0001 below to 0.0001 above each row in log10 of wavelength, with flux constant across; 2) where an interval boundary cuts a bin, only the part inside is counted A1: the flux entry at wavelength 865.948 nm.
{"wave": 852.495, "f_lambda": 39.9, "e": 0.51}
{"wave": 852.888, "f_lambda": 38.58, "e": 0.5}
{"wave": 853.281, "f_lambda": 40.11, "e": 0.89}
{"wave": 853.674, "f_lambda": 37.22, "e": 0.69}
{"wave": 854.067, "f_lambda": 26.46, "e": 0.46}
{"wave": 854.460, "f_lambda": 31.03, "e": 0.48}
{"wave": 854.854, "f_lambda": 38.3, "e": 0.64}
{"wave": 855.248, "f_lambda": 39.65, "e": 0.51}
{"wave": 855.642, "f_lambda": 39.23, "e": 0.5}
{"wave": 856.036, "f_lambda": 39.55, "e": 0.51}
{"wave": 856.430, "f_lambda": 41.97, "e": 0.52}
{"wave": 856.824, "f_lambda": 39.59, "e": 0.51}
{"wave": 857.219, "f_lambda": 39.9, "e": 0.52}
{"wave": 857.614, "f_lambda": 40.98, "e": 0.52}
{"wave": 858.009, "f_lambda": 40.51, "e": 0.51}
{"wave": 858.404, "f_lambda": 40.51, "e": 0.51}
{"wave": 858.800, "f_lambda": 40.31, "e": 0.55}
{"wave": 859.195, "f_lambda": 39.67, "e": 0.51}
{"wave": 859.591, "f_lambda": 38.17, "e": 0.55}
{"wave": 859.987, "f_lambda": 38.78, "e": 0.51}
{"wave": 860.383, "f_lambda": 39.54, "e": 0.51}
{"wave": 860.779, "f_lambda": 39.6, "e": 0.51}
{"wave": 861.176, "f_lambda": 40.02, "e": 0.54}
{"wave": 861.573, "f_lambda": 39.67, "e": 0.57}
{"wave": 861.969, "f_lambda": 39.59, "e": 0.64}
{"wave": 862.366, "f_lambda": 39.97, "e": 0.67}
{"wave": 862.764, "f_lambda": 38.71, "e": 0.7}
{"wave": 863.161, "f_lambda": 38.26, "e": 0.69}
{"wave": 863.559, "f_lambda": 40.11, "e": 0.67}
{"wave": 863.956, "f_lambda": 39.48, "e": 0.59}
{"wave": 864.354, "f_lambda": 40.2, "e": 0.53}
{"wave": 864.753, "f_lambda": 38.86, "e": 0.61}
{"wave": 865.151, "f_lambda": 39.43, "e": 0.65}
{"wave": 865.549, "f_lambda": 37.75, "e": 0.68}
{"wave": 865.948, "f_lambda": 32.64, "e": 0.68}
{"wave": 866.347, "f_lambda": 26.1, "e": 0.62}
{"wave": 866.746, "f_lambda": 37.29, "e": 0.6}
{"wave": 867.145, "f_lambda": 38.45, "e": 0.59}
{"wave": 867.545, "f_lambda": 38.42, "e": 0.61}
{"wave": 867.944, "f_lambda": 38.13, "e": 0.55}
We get 32.64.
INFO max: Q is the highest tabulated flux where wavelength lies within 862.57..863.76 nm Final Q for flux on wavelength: 40.11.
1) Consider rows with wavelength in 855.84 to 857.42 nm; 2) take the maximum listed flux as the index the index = 41.97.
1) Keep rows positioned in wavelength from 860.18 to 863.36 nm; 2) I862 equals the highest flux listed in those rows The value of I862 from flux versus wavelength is 40.02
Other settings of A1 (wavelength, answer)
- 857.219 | 39.9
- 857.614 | 40.98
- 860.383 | 39.54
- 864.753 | 38.86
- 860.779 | 39.6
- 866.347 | 26.1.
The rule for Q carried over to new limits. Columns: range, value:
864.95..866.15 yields 39.43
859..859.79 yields 39.67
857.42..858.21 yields 40.98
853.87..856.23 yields 39.65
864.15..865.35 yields 40.2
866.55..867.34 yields 38.45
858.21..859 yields 40.51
